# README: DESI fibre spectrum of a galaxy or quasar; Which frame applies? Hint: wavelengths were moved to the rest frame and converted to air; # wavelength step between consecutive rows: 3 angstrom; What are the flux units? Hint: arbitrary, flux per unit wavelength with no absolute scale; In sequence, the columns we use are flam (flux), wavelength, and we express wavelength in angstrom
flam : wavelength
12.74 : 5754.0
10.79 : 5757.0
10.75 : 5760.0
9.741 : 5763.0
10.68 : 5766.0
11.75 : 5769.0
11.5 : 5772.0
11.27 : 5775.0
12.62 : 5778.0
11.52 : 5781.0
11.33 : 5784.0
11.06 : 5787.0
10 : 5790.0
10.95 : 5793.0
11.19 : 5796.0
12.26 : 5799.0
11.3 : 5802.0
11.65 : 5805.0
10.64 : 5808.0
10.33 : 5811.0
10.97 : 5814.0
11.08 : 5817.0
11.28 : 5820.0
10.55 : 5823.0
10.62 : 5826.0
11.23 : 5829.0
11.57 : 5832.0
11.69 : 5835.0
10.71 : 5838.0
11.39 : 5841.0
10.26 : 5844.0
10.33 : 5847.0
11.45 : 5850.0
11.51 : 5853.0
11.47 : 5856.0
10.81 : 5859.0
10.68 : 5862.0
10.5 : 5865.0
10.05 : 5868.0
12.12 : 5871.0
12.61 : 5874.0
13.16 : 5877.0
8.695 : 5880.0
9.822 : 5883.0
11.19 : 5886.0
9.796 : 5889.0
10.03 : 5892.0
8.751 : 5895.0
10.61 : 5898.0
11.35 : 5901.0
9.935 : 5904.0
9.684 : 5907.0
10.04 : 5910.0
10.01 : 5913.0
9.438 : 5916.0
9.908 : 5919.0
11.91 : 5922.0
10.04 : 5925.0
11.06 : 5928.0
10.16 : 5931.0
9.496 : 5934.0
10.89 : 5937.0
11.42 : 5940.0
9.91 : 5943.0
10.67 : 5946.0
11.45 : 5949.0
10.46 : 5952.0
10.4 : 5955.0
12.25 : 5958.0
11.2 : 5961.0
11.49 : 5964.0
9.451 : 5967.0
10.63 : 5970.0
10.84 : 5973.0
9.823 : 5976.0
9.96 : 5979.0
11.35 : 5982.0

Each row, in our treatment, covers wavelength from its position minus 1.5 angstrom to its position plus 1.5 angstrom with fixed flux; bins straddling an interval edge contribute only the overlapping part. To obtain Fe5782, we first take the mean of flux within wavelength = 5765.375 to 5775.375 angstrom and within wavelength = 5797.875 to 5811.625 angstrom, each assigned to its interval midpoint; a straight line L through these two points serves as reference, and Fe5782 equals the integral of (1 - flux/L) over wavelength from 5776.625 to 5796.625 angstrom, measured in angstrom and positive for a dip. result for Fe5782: 0.15 angstrom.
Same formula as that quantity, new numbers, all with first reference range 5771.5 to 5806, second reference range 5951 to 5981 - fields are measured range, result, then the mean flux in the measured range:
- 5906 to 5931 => 1.36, 10.3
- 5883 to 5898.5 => 1.35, 10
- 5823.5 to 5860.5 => 0.31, 11.1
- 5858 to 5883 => 0.10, 11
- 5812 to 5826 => 0.43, 10.9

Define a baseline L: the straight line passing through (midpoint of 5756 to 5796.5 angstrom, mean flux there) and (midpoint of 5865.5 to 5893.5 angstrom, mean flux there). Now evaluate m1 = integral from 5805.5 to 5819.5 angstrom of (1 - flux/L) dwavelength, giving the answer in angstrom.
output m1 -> 0.17 angstrom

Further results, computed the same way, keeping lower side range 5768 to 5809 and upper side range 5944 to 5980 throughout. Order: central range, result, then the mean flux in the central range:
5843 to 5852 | 0.32 angstrom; 10.7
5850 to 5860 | -0.18 angstrom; 11.3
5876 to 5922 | 3.22 angstrom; 10.2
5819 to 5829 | 0.33 angstrom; 10.9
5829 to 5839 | -0.13 angstrom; 11.3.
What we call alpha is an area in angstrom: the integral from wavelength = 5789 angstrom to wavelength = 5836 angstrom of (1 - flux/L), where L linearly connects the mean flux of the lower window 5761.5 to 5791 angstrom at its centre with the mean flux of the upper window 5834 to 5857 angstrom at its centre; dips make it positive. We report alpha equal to 0.15 angstrom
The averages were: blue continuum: 11.2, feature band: 11.1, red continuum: 11.1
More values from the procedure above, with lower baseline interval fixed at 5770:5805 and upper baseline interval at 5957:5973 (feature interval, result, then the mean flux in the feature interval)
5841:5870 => 1.0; 10.8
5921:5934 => 0.5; 10.6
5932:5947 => 0.8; 10.5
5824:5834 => 0.1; 11.1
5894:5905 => 0.9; 10.2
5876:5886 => 0.6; 10.5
